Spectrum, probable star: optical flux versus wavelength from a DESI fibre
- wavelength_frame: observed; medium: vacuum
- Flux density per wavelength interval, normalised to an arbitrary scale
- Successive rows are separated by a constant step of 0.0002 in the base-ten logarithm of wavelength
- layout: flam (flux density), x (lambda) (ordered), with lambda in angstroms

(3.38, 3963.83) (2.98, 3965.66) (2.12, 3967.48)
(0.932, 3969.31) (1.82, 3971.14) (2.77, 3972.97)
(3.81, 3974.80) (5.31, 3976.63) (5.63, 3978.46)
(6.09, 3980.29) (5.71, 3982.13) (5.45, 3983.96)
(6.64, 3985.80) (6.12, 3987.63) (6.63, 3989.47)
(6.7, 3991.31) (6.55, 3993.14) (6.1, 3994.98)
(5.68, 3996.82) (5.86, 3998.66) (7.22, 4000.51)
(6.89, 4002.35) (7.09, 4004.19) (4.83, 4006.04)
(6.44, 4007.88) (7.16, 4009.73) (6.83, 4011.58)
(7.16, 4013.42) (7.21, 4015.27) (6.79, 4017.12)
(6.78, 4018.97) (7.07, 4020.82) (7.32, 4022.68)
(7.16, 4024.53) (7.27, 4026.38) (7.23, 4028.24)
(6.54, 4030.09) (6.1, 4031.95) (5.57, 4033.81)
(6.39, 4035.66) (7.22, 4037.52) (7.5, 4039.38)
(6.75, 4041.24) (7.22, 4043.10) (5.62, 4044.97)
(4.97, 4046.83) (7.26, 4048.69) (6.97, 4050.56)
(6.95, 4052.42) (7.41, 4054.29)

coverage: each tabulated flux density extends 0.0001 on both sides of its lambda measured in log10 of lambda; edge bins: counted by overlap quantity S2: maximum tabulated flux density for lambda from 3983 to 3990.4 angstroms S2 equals 6.64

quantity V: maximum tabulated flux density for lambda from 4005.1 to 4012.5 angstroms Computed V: 7.16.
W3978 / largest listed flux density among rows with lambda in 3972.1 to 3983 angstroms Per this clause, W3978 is 6.09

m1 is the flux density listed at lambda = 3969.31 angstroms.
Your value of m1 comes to 0.932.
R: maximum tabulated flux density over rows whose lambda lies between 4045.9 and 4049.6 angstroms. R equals 7.26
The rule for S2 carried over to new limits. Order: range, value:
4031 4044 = 7.5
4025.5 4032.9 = 7.27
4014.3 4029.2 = 7.32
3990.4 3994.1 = 6.7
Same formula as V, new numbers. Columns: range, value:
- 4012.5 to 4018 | 7.21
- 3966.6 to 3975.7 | 3.81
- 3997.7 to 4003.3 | 7.22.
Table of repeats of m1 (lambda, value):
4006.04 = 4.83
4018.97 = 6.78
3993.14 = 6.55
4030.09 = 6.54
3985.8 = 6.64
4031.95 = 6.1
